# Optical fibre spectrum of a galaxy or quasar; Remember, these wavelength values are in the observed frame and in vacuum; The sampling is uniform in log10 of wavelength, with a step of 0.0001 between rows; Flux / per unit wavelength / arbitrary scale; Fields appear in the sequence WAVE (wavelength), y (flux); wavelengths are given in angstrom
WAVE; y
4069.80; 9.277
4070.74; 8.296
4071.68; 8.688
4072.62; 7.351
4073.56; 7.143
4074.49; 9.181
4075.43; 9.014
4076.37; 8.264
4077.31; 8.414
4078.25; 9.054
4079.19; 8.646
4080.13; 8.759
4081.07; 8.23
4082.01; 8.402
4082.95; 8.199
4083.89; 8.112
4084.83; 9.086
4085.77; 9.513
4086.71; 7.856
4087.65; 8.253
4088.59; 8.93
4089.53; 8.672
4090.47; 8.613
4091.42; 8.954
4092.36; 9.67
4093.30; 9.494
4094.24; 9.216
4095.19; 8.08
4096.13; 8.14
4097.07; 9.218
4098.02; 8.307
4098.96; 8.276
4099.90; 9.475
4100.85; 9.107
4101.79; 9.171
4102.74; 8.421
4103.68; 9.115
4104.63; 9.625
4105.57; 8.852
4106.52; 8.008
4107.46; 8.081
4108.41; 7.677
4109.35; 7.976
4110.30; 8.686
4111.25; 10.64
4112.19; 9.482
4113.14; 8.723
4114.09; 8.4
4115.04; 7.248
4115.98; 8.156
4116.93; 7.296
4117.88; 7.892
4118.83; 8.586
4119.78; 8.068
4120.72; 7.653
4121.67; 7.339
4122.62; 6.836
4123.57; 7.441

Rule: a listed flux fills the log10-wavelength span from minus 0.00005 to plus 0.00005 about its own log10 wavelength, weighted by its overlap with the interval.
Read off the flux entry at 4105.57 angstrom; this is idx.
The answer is 8.852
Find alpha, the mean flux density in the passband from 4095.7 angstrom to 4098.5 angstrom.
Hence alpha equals 8.56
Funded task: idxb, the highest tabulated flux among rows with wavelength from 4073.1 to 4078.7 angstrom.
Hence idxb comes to 9.181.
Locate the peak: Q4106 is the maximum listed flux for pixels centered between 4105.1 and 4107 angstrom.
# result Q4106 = 8.852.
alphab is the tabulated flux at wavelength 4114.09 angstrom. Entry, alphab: 8.4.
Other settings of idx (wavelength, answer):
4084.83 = 9.086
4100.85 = 9.107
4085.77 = 9.513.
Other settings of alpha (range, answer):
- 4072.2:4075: 7.93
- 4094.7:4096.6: 8.11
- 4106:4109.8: 7.95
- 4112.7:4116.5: 8.12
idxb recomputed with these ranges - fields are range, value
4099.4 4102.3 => 9.475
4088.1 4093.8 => 9.67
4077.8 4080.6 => 9.054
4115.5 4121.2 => 8.586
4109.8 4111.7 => 10.64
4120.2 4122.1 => 7.653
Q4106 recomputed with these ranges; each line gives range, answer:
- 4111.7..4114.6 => 9.482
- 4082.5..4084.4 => 8.199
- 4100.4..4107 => 9.625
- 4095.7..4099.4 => 9.218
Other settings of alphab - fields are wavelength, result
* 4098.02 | 8.307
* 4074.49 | 9.181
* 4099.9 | 9.475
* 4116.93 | 7.296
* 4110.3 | 8.686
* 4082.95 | 8.199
